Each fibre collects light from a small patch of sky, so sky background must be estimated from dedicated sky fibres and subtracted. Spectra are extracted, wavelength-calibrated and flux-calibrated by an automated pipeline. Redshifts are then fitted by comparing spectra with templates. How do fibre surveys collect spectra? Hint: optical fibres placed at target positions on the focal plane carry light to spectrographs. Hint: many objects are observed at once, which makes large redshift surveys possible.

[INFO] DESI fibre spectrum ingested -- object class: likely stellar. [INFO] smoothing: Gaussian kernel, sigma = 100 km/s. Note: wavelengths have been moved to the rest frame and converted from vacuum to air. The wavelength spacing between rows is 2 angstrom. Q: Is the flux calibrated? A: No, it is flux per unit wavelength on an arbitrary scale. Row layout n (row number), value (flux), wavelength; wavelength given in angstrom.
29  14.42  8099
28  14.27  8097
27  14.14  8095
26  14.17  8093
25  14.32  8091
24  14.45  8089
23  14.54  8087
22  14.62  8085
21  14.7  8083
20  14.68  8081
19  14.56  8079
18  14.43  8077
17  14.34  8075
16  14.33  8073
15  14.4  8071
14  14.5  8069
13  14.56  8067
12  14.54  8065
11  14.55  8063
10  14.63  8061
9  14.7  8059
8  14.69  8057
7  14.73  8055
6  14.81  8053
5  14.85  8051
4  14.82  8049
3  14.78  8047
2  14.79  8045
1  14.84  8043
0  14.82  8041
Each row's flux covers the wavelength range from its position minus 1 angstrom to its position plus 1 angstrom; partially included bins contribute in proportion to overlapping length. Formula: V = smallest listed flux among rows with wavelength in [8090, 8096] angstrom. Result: 14.14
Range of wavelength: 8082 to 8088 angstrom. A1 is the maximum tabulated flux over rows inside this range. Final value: 14.7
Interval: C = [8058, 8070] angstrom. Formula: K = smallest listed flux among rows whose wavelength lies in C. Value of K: 14.5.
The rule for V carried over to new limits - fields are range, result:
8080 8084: 14.68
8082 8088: 14.54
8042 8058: 14.69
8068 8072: 14.4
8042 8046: 14.79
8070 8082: 14.33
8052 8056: 14.73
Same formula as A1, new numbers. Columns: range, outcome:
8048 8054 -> 14.85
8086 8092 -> 14.54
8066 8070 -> 14.56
